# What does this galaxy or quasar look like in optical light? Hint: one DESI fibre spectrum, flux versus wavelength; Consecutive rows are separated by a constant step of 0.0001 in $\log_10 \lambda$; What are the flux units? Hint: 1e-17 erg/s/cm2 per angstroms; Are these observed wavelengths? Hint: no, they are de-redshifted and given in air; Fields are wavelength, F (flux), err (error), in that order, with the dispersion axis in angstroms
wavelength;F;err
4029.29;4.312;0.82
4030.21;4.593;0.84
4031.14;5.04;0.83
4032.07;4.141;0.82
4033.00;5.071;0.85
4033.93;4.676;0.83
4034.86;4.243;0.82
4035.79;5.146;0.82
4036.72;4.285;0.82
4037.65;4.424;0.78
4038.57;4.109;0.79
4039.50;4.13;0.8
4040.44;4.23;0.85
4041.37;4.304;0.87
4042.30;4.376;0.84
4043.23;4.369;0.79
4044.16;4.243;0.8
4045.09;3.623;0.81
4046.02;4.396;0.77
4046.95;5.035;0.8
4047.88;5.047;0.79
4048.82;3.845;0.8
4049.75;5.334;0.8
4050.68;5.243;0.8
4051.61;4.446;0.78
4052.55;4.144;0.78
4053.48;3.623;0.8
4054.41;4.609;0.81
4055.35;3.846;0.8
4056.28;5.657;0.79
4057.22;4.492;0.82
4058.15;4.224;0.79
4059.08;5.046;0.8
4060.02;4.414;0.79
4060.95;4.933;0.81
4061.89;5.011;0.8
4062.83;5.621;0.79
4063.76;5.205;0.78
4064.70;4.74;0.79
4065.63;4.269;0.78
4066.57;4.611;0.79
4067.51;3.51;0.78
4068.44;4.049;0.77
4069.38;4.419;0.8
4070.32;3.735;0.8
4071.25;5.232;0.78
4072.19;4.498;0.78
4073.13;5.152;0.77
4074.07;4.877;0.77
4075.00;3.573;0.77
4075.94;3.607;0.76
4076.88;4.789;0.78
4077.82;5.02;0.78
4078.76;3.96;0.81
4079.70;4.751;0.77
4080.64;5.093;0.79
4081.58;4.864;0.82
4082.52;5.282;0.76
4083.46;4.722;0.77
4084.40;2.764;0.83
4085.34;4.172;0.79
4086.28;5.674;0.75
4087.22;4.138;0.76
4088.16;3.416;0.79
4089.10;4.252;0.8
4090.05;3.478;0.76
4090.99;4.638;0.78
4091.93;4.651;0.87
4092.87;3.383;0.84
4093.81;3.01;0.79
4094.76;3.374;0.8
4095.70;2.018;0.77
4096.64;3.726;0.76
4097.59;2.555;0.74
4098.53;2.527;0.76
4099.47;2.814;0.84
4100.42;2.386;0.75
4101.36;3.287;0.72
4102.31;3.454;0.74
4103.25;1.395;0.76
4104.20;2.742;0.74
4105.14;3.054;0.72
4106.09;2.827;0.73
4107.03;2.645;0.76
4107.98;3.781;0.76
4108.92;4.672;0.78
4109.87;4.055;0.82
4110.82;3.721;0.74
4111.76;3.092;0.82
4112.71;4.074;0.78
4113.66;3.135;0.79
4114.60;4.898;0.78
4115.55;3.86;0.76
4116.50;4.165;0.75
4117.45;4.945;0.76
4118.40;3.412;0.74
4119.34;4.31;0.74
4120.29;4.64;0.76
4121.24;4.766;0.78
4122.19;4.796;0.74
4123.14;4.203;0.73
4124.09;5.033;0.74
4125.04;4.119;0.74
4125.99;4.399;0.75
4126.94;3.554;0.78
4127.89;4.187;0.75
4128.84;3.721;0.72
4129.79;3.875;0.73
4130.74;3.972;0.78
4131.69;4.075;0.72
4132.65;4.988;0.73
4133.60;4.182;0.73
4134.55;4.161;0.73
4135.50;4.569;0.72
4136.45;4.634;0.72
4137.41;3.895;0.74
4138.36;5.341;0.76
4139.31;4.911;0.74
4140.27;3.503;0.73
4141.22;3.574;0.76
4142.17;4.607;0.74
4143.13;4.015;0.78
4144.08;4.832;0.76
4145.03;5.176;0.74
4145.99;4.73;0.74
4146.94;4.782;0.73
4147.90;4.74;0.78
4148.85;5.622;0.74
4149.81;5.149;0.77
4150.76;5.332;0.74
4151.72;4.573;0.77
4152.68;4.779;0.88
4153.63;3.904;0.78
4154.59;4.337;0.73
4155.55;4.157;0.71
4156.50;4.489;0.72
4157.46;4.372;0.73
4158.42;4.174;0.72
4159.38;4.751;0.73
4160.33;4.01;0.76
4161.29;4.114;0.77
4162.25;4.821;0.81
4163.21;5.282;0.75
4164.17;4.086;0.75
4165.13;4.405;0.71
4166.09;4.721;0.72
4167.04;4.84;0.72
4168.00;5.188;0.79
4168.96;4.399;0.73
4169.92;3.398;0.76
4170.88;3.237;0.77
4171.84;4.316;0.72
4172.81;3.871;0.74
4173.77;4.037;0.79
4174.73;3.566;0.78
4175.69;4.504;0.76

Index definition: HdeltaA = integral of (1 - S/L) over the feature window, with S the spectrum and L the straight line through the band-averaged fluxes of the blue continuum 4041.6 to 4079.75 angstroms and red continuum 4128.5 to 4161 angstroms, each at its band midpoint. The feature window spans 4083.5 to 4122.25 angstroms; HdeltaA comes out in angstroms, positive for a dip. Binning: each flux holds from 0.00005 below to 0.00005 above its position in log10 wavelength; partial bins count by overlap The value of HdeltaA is 7.5 angstroms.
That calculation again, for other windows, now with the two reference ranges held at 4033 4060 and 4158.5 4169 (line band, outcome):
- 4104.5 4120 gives 2.6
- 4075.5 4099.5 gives 2.9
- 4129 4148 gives 0.7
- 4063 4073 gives 0.0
